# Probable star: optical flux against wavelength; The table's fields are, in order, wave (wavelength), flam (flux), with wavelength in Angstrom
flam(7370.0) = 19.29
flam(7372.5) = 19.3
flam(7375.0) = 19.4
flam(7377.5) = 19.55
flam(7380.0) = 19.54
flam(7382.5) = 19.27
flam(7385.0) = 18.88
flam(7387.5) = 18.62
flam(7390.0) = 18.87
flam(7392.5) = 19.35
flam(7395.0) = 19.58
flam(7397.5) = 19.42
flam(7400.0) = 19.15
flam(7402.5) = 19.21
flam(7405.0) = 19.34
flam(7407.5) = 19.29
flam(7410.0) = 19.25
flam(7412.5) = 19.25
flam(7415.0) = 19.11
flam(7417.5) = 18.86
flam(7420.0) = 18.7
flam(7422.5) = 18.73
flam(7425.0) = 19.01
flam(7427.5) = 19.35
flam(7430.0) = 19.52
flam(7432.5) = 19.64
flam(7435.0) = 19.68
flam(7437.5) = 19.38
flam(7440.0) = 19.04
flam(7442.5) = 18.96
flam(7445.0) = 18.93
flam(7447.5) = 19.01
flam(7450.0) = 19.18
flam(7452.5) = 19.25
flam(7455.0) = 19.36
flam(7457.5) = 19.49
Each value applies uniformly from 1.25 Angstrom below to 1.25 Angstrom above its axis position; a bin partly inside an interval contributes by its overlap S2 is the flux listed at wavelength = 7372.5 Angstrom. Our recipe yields 19.3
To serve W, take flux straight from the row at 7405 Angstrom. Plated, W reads 19.34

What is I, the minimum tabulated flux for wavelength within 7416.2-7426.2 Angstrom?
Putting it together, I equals 18.7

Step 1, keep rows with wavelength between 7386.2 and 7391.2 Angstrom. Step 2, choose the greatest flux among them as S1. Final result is 18.87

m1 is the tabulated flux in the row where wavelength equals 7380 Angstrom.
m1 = 19.54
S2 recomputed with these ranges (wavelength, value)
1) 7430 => 19.52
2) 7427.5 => 19.35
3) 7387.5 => 18.62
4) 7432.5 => 19.64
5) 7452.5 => 19.25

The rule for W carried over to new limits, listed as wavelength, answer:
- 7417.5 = 18.86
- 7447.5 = 19.01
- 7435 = 19.68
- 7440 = 19.04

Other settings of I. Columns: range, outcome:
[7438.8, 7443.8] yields 18.96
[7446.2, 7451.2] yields 19.01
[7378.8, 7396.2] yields 18.62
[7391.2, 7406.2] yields 19.15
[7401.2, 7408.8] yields 19.21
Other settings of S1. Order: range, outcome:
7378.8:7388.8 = 19.54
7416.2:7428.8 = 19.35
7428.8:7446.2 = 19.68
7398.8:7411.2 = 19.34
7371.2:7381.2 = 19.55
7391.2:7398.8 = 19.58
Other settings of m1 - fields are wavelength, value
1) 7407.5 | 19.29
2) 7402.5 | 19.21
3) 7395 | 19.58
